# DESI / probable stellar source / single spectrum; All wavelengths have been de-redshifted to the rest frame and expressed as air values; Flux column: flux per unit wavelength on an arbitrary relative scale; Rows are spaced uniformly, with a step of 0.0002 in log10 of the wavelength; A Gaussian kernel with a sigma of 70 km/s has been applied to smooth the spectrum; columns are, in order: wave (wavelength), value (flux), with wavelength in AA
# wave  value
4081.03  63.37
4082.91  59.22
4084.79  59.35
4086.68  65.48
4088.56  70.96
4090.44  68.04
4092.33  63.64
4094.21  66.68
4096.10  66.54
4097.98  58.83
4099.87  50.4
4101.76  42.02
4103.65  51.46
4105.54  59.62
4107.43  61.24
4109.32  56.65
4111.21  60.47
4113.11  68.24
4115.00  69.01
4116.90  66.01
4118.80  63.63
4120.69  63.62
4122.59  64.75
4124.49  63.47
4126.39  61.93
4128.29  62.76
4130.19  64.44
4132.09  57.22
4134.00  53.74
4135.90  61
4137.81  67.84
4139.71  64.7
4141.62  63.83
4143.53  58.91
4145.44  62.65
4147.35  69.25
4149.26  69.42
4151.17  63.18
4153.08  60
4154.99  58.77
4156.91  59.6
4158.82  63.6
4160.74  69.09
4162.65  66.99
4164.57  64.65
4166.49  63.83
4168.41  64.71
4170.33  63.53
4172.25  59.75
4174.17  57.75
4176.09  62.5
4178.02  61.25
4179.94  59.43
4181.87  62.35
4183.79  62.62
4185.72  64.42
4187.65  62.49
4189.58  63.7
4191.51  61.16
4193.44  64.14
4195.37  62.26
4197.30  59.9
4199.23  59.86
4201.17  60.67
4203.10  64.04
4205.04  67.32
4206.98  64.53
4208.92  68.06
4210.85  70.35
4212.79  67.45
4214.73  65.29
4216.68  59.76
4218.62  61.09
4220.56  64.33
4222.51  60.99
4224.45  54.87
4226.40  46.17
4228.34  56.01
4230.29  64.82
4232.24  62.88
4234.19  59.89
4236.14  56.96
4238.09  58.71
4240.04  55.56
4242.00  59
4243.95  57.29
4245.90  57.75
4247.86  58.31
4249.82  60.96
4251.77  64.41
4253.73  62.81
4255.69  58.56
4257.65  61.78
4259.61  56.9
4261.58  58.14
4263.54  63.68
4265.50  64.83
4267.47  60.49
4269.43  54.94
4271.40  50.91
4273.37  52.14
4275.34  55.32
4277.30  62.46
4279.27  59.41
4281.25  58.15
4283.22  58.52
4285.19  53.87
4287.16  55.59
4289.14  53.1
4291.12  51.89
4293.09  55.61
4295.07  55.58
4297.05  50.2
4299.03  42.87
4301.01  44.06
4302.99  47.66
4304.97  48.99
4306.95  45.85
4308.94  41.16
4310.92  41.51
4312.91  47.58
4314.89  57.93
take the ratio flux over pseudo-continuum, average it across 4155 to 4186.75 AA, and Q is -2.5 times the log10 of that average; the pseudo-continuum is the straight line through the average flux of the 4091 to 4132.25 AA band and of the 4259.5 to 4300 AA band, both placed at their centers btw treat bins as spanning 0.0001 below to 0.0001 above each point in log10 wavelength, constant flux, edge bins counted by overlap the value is -0.06 mag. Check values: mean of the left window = 61.2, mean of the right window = 55.9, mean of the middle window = 62.7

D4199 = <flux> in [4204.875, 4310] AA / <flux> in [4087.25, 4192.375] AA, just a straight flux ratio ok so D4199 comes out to 0.9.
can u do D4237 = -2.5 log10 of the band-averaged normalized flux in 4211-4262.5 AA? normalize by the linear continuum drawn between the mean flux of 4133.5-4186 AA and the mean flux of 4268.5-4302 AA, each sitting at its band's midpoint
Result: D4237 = -0.05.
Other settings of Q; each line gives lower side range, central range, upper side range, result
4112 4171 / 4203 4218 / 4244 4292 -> -0.089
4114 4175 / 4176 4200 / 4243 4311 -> -0.025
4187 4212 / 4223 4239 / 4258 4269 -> 0.082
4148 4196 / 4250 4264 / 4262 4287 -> -0.038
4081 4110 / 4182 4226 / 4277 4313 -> -0.141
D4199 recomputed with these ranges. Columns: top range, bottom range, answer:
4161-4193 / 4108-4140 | 1.00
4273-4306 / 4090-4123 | 0.87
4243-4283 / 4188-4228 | 0.95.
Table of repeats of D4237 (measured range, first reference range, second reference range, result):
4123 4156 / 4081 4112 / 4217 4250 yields -0.05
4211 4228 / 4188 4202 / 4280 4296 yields 0.00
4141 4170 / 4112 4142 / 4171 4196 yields -0.02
